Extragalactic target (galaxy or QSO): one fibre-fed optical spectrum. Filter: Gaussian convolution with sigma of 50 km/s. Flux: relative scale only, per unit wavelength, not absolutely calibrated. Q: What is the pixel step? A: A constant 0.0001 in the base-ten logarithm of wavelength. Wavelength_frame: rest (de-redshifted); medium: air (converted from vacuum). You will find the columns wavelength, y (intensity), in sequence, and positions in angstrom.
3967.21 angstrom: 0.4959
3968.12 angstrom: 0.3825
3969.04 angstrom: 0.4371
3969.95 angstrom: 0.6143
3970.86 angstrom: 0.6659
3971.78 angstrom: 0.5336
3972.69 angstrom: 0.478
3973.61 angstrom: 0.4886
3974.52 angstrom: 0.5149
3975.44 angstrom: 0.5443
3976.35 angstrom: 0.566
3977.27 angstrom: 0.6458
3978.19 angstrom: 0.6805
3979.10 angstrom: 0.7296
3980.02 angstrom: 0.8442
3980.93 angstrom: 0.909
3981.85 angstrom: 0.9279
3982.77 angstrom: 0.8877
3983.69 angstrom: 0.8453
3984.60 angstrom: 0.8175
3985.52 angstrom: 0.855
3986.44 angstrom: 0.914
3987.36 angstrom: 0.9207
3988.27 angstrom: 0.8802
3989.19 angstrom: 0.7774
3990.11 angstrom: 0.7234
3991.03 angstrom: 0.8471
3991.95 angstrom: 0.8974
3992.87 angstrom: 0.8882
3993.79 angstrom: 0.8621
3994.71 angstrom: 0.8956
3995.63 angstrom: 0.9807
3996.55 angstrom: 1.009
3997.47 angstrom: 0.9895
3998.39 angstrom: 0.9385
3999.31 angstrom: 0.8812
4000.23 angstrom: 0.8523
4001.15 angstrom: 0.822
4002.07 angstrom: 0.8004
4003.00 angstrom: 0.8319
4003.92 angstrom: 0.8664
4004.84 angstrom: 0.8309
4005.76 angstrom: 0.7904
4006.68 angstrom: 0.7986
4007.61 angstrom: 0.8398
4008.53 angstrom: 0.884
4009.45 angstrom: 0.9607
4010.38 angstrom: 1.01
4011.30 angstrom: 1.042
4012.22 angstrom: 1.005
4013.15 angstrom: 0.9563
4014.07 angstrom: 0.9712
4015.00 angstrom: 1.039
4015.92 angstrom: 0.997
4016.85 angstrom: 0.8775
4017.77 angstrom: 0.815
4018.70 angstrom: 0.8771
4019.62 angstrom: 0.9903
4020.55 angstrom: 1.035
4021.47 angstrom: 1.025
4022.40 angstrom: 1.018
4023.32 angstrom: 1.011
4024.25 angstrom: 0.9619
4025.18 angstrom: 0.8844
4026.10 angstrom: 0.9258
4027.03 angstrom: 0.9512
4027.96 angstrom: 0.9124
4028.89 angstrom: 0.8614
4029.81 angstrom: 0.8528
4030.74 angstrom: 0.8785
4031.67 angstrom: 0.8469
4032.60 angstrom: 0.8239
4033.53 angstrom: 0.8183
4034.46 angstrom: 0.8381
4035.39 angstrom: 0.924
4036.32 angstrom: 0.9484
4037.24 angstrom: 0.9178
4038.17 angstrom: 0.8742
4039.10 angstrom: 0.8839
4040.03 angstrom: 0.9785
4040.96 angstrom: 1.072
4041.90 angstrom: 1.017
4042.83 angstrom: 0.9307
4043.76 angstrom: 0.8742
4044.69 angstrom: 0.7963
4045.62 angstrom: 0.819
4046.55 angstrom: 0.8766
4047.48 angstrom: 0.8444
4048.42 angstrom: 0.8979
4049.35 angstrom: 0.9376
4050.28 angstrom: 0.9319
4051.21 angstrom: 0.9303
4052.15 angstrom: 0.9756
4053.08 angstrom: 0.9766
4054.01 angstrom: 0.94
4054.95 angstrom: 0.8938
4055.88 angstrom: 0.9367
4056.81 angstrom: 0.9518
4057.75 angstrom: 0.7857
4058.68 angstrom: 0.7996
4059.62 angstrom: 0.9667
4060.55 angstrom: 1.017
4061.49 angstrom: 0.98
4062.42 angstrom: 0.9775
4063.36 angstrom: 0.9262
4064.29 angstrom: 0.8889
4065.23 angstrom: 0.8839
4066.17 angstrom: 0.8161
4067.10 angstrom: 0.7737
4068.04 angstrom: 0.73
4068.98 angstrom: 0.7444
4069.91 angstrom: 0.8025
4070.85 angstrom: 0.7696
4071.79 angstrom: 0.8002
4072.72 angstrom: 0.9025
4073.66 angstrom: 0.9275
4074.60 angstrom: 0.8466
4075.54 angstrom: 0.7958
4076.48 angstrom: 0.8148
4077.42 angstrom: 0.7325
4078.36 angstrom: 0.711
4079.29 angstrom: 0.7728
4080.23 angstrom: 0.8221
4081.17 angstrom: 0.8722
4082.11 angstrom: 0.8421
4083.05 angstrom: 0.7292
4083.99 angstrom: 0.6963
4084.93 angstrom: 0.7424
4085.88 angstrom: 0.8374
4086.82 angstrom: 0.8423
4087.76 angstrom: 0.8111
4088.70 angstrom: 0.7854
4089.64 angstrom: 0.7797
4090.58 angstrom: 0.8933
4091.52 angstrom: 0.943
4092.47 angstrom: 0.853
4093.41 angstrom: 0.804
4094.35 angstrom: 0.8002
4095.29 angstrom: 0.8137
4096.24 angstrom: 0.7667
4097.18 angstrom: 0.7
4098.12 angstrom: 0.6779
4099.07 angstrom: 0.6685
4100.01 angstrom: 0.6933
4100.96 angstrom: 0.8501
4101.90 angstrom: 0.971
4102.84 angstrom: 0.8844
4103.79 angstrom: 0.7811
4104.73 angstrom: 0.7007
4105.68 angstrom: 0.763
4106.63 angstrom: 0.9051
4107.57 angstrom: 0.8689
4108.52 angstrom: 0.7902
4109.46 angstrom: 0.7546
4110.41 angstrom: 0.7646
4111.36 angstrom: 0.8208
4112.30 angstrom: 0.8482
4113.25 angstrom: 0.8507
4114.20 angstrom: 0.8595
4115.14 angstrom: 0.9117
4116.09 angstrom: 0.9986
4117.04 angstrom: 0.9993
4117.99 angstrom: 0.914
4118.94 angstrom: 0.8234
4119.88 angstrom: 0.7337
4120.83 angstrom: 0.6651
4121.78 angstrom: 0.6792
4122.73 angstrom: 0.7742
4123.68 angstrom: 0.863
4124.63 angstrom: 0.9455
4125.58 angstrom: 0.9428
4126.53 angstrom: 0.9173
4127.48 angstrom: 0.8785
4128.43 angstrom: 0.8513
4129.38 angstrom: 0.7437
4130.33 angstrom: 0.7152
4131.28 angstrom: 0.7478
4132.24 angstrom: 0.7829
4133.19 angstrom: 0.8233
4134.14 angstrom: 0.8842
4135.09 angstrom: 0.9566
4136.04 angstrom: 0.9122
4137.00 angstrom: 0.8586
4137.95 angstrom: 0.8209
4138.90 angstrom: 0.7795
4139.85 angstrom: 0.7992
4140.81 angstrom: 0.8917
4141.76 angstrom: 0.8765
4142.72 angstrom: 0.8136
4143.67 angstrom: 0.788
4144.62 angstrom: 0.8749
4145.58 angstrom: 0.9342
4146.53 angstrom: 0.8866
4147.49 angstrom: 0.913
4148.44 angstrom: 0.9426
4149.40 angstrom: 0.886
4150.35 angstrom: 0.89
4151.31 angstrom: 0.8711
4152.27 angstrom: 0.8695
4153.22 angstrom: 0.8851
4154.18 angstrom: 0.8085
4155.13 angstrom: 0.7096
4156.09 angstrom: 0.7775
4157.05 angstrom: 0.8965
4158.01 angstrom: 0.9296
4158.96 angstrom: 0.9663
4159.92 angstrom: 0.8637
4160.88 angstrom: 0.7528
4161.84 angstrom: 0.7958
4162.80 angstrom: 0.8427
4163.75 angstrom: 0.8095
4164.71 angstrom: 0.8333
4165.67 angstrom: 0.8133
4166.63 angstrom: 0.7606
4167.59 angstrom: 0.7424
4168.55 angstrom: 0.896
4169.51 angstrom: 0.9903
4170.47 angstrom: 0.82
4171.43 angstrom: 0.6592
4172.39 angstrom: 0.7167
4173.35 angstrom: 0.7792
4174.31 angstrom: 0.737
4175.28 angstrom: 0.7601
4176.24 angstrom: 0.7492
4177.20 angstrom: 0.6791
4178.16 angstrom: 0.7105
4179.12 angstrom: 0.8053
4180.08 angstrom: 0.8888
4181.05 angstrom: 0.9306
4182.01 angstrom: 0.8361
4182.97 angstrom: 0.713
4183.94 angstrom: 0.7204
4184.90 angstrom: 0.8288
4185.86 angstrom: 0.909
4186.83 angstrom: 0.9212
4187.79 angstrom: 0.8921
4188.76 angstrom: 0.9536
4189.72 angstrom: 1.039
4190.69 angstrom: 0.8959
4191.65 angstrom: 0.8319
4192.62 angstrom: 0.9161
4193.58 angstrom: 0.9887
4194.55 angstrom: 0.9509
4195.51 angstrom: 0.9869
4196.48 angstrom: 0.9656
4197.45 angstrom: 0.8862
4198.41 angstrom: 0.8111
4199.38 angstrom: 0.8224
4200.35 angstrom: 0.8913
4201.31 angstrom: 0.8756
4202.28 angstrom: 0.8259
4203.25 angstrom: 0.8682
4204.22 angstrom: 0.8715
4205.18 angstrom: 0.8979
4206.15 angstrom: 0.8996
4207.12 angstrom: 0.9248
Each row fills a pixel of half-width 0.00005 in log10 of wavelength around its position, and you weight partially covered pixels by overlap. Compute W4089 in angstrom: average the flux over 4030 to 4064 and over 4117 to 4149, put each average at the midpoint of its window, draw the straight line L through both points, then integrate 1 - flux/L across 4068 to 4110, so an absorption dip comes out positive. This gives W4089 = 3.68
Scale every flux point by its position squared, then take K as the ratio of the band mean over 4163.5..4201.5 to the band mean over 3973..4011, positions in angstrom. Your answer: 1.1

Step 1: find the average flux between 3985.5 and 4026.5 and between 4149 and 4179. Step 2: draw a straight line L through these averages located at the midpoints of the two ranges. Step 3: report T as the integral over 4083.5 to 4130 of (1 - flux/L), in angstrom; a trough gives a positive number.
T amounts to 1.6 angstrom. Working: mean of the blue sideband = 0.911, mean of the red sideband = 0.813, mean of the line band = 0.819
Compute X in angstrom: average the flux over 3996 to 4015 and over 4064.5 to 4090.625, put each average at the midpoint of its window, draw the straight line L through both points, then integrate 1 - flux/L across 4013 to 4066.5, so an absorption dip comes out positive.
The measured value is -3.9 angstrom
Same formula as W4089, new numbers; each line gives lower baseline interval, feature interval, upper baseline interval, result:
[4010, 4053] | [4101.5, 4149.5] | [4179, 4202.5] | 3.1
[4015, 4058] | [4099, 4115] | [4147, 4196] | 1.2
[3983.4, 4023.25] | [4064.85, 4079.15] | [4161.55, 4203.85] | 1.3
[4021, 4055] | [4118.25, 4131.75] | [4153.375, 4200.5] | 0.9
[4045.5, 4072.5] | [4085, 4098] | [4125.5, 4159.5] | 0.9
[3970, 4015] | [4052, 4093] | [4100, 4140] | -0.7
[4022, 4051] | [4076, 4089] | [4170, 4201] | 1.5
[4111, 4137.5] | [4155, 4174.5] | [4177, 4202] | 1.0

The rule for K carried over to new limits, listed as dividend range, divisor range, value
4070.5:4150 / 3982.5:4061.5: 0.95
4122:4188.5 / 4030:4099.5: 1.02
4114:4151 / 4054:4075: 1.01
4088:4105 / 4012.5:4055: 0.89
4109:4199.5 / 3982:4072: 1.00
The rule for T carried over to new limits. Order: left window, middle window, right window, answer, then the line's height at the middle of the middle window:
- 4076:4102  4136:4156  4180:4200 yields -0.2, 0.847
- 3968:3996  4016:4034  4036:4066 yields -1.3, 0.853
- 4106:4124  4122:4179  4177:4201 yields 1.3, 0.852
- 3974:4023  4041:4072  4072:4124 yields -1.9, 0.836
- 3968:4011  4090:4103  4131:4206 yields 0.3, 0.827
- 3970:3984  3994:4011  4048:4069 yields -3.2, 0.749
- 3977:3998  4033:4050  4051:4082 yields -0.8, 0.861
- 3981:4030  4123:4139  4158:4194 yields 0.1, 0.852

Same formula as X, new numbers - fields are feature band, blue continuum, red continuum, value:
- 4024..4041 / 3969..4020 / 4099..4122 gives -1.44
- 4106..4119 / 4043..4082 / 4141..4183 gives -0.28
